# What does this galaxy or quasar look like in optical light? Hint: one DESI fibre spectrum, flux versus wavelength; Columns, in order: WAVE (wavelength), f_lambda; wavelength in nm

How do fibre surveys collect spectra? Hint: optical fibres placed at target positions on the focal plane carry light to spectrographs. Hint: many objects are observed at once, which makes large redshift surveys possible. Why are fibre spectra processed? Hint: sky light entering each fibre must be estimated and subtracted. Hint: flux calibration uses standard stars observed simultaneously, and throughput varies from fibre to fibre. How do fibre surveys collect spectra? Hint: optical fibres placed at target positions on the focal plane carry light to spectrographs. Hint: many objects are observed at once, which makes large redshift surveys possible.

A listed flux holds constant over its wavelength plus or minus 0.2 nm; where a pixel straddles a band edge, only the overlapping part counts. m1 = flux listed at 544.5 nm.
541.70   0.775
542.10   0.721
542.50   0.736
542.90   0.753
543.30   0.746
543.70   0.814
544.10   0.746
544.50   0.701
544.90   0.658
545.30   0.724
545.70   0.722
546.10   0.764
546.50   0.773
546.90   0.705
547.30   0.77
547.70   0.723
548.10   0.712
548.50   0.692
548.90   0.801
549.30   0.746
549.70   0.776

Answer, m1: 0.701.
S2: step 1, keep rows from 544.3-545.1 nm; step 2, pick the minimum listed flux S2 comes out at 0.658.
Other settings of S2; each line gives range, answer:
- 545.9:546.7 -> 0.764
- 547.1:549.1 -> 0.692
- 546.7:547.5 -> 0.705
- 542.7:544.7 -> 0.701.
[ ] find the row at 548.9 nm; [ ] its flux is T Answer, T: 0.801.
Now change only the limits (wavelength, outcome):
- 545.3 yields 0.724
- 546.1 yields 0.764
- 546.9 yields 0.705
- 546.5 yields 0.773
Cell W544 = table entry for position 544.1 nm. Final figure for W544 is 0.746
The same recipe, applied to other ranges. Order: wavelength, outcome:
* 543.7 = 0.814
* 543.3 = 0.746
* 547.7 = 0.723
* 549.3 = 0.746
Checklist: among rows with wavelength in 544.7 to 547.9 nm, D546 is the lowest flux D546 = 0.658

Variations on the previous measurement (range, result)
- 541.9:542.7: 0.721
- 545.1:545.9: 0.722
